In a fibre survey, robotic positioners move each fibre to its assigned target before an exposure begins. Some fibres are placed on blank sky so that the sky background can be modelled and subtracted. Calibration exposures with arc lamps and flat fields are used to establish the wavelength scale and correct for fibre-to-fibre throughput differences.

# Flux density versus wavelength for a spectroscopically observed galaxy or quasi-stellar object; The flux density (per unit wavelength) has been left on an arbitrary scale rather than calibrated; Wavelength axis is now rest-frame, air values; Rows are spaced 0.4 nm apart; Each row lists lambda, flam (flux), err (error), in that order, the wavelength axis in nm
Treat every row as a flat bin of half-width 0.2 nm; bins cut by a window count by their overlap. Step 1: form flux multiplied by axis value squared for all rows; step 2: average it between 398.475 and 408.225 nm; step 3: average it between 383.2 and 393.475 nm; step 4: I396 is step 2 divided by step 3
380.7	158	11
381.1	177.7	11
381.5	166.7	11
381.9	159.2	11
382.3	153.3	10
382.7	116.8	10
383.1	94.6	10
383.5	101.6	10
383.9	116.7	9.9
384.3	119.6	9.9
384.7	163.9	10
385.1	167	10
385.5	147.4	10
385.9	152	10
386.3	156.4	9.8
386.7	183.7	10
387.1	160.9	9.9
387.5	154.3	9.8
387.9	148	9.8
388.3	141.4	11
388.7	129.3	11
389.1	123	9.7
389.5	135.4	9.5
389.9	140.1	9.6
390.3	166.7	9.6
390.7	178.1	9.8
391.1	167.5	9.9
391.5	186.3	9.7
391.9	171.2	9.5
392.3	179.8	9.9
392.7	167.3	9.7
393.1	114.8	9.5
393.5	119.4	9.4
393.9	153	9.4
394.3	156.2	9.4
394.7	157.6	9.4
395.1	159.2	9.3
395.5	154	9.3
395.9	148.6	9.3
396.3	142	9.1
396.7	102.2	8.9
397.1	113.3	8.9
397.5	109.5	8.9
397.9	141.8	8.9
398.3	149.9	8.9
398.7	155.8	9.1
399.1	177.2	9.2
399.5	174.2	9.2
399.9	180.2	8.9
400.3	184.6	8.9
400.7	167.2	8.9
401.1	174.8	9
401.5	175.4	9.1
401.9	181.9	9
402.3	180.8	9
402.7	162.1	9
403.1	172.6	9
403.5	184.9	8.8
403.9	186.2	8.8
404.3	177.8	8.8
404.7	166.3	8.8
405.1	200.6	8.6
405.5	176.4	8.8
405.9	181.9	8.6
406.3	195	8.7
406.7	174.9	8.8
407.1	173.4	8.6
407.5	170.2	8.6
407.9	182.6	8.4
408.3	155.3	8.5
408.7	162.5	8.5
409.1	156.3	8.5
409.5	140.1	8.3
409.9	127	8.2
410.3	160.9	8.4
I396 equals 1.3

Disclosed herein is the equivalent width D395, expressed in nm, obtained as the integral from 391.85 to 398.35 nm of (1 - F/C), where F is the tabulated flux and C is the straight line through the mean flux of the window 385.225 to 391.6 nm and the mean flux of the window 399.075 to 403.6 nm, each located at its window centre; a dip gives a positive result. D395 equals 0.882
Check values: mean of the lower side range 154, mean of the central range 143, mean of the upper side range 176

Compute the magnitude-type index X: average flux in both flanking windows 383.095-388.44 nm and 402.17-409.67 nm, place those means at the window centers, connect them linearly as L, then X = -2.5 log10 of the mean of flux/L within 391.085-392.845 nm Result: -0.14 mag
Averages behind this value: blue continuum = 145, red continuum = 174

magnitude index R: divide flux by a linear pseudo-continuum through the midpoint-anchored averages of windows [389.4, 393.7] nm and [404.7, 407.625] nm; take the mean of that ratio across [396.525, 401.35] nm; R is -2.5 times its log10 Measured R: 0.11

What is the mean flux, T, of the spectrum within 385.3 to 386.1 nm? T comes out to 150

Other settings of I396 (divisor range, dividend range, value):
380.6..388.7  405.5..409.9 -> 1.29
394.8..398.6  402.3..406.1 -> 1.36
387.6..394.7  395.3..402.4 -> 1.07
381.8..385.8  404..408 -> 1.50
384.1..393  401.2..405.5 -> 1.23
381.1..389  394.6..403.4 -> 1.17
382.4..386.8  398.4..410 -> 1.38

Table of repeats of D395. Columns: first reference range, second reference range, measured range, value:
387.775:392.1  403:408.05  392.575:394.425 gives 0.22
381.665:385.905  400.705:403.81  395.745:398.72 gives 0.61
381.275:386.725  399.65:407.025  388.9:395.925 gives 0.15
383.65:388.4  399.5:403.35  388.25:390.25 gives 0.26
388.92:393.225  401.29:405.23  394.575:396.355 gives 0.14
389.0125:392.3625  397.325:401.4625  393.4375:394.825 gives 0.11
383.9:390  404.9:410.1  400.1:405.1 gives -0.41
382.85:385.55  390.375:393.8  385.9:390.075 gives -0.12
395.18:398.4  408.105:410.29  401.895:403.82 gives -0.48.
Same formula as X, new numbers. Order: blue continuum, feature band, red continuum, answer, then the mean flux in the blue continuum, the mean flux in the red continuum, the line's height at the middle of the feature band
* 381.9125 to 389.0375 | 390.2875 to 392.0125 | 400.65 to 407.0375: -0.144 mag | 142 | 179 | 153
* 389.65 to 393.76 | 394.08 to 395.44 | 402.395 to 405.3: 0.044 mag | 159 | 179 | 164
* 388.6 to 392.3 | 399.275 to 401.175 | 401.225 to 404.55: -0.020 mag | 157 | 177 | 173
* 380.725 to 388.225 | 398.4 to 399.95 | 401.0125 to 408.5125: -0.003 mag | 147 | 178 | 169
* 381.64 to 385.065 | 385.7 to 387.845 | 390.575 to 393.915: -0.134 mag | 131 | 160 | 142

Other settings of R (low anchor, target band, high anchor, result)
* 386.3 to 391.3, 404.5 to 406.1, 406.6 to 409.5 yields -0.110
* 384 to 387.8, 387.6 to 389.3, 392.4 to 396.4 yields 0.123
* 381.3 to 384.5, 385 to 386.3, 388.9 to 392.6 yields -0.109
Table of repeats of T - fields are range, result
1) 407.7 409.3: 164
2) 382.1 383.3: 122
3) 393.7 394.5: 155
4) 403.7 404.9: 177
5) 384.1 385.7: 149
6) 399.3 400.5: 180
